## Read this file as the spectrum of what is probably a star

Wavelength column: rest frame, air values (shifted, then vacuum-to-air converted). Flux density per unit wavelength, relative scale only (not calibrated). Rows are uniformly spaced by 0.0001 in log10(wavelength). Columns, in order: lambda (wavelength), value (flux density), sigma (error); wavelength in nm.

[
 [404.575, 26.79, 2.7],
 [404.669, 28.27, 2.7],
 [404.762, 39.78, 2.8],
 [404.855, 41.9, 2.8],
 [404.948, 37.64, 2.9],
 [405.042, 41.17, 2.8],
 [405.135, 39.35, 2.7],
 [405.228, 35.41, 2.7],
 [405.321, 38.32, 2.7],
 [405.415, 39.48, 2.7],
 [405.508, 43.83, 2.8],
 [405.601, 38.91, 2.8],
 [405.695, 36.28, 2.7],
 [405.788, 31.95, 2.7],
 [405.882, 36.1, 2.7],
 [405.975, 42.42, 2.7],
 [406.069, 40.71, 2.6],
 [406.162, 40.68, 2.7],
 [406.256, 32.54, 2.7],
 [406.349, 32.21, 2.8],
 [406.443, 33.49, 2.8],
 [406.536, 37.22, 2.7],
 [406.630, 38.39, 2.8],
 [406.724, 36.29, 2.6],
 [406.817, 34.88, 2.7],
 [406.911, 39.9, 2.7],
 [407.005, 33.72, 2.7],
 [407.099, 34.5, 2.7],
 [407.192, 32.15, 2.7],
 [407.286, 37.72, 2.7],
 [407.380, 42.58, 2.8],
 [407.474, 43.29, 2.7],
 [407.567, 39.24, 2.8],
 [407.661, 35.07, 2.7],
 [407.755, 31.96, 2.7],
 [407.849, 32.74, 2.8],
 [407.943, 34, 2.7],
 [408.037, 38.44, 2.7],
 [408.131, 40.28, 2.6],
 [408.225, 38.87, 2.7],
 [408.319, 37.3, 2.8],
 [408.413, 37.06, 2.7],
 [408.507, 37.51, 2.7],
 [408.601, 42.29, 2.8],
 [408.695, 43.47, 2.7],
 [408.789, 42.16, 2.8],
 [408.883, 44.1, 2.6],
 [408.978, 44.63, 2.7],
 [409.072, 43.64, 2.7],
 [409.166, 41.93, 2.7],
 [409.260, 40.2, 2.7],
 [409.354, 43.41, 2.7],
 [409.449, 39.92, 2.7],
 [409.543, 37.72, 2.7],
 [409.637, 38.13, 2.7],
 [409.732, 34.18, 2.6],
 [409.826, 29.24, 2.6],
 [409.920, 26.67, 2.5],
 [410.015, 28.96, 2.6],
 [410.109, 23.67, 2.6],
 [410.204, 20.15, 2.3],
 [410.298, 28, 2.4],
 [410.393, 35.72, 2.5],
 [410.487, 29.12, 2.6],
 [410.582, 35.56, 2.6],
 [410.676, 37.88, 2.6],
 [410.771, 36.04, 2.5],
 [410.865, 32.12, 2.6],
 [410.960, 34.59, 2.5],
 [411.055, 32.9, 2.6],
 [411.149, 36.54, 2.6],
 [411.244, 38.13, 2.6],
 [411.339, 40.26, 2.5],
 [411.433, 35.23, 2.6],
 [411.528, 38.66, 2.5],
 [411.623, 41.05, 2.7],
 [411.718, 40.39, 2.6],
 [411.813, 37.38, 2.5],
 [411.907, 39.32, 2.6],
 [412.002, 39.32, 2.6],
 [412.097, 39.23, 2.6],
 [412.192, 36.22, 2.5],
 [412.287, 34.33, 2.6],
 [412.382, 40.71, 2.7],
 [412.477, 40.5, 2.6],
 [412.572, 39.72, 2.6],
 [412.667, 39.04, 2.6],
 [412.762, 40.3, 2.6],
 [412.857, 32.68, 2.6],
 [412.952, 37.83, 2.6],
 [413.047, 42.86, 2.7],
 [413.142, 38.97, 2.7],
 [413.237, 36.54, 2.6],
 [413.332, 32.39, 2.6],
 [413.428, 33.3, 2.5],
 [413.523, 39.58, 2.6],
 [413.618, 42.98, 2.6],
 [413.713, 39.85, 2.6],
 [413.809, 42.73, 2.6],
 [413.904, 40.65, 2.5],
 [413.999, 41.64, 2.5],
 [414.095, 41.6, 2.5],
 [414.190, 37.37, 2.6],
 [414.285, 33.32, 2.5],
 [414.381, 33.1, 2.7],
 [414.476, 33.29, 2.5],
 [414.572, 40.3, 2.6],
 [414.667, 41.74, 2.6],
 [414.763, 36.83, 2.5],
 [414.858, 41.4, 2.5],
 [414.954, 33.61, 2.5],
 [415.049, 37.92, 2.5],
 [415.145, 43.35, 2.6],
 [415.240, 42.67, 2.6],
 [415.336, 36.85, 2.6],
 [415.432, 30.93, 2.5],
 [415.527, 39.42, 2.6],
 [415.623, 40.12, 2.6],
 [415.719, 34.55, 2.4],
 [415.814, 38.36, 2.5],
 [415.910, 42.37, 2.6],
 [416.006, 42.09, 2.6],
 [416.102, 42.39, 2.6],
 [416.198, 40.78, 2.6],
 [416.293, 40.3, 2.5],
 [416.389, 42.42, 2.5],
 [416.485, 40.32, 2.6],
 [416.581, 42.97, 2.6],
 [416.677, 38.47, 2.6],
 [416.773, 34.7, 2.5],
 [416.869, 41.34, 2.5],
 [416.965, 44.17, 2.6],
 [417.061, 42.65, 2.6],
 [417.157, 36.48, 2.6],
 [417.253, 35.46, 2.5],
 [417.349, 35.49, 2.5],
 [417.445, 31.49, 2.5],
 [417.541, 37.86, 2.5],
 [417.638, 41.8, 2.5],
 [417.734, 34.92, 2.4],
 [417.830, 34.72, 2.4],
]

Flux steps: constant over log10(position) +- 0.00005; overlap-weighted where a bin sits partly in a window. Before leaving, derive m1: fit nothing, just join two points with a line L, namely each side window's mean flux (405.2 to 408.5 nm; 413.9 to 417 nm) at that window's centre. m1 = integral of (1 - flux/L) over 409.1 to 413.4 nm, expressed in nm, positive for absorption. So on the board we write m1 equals 0.23 nm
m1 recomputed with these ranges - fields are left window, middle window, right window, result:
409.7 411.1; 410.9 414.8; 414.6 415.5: -0.368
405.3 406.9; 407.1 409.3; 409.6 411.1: -0.305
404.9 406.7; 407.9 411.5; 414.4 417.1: 0.190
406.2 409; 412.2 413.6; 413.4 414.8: 0.022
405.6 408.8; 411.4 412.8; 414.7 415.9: -0.036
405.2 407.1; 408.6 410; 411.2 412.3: -0.048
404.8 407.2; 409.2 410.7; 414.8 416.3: 0.200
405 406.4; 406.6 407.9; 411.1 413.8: 0.050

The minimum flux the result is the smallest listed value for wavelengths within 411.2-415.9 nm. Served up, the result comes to 30.93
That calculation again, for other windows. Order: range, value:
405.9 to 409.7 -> 31.96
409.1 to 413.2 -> 20.15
